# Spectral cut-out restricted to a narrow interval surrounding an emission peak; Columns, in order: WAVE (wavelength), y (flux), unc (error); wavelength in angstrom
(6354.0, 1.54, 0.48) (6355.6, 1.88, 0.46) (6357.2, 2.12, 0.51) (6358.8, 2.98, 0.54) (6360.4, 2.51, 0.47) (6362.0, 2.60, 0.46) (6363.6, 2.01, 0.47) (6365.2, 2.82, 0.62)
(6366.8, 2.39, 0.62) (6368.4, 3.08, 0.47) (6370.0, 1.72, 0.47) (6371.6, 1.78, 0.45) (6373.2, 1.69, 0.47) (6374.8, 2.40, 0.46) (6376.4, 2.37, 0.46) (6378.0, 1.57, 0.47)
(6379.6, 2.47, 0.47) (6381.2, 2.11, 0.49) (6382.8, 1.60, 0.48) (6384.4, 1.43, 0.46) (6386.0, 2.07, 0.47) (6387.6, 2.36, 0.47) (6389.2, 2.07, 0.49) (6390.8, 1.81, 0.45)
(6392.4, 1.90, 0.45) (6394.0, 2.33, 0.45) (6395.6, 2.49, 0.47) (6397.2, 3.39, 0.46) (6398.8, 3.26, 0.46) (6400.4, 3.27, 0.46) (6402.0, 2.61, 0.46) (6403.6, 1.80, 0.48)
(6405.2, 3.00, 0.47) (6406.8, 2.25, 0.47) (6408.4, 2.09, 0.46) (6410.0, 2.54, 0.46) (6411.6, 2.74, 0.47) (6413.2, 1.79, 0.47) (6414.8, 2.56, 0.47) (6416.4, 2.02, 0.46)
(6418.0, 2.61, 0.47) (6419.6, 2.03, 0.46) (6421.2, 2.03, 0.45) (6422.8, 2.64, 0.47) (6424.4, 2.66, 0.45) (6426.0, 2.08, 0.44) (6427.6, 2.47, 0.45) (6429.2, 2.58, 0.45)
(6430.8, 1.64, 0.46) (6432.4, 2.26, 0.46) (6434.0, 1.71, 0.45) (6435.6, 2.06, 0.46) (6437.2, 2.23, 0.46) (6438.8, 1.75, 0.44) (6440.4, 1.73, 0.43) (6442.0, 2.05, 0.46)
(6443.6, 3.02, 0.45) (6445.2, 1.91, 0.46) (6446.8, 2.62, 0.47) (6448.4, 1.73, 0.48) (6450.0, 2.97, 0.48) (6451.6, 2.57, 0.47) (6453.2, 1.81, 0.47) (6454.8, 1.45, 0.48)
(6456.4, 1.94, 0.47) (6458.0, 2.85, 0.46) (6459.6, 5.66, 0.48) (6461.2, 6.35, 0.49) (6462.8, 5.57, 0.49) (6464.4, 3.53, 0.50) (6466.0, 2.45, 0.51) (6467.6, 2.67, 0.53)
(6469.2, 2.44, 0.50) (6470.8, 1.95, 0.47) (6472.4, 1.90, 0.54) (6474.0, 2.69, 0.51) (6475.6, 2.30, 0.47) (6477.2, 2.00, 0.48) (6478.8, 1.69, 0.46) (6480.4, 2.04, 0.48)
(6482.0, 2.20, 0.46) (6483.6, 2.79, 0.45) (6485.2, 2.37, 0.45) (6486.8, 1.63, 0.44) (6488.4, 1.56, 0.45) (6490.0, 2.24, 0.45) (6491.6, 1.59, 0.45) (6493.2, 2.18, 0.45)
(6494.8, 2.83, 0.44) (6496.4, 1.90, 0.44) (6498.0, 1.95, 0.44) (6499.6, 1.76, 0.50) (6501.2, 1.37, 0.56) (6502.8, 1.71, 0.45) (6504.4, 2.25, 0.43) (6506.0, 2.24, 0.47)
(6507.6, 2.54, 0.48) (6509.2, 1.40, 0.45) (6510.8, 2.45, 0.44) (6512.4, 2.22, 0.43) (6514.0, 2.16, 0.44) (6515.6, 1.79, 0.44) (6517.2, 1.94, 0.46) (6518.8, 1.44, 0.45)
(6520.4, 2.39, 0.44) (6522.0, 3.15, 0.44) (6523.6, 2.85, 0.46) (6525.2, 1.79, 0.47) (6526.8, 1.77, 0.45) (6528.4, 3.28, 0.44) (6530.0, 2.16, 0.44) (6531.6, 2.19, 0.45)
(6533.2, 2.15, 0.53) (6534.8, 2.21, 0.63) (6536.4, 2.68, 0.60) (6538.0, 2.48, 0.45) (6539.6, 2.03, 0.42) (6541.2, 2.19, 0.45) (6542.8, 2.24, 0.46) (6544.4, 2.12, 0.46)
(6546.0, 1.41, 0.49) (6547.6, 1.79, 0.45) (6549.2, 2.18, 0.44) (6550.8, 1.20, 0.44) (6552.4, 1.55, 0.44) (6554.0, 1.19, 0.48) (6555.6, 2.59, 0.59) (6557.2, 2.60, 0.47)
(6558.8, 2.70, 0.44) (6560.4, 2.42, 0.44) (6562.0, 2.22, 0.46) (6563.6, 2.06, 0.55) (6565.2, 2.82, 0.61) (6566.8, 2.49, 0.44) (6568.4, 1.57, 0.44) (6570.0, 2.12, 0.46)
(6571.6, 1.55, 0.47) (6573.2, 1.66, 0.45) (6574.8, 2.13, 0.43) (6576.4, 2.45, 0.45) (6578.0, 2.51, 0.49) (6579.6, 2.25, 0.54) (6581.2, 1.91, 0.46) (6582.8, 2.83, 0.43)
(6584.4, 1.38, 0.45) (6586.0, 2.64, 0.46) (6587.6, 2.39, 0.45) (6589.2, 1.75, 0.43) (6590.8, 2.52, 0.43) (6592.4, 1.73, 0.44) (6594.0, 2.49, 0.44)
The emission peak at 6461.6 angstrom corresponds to [O III]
